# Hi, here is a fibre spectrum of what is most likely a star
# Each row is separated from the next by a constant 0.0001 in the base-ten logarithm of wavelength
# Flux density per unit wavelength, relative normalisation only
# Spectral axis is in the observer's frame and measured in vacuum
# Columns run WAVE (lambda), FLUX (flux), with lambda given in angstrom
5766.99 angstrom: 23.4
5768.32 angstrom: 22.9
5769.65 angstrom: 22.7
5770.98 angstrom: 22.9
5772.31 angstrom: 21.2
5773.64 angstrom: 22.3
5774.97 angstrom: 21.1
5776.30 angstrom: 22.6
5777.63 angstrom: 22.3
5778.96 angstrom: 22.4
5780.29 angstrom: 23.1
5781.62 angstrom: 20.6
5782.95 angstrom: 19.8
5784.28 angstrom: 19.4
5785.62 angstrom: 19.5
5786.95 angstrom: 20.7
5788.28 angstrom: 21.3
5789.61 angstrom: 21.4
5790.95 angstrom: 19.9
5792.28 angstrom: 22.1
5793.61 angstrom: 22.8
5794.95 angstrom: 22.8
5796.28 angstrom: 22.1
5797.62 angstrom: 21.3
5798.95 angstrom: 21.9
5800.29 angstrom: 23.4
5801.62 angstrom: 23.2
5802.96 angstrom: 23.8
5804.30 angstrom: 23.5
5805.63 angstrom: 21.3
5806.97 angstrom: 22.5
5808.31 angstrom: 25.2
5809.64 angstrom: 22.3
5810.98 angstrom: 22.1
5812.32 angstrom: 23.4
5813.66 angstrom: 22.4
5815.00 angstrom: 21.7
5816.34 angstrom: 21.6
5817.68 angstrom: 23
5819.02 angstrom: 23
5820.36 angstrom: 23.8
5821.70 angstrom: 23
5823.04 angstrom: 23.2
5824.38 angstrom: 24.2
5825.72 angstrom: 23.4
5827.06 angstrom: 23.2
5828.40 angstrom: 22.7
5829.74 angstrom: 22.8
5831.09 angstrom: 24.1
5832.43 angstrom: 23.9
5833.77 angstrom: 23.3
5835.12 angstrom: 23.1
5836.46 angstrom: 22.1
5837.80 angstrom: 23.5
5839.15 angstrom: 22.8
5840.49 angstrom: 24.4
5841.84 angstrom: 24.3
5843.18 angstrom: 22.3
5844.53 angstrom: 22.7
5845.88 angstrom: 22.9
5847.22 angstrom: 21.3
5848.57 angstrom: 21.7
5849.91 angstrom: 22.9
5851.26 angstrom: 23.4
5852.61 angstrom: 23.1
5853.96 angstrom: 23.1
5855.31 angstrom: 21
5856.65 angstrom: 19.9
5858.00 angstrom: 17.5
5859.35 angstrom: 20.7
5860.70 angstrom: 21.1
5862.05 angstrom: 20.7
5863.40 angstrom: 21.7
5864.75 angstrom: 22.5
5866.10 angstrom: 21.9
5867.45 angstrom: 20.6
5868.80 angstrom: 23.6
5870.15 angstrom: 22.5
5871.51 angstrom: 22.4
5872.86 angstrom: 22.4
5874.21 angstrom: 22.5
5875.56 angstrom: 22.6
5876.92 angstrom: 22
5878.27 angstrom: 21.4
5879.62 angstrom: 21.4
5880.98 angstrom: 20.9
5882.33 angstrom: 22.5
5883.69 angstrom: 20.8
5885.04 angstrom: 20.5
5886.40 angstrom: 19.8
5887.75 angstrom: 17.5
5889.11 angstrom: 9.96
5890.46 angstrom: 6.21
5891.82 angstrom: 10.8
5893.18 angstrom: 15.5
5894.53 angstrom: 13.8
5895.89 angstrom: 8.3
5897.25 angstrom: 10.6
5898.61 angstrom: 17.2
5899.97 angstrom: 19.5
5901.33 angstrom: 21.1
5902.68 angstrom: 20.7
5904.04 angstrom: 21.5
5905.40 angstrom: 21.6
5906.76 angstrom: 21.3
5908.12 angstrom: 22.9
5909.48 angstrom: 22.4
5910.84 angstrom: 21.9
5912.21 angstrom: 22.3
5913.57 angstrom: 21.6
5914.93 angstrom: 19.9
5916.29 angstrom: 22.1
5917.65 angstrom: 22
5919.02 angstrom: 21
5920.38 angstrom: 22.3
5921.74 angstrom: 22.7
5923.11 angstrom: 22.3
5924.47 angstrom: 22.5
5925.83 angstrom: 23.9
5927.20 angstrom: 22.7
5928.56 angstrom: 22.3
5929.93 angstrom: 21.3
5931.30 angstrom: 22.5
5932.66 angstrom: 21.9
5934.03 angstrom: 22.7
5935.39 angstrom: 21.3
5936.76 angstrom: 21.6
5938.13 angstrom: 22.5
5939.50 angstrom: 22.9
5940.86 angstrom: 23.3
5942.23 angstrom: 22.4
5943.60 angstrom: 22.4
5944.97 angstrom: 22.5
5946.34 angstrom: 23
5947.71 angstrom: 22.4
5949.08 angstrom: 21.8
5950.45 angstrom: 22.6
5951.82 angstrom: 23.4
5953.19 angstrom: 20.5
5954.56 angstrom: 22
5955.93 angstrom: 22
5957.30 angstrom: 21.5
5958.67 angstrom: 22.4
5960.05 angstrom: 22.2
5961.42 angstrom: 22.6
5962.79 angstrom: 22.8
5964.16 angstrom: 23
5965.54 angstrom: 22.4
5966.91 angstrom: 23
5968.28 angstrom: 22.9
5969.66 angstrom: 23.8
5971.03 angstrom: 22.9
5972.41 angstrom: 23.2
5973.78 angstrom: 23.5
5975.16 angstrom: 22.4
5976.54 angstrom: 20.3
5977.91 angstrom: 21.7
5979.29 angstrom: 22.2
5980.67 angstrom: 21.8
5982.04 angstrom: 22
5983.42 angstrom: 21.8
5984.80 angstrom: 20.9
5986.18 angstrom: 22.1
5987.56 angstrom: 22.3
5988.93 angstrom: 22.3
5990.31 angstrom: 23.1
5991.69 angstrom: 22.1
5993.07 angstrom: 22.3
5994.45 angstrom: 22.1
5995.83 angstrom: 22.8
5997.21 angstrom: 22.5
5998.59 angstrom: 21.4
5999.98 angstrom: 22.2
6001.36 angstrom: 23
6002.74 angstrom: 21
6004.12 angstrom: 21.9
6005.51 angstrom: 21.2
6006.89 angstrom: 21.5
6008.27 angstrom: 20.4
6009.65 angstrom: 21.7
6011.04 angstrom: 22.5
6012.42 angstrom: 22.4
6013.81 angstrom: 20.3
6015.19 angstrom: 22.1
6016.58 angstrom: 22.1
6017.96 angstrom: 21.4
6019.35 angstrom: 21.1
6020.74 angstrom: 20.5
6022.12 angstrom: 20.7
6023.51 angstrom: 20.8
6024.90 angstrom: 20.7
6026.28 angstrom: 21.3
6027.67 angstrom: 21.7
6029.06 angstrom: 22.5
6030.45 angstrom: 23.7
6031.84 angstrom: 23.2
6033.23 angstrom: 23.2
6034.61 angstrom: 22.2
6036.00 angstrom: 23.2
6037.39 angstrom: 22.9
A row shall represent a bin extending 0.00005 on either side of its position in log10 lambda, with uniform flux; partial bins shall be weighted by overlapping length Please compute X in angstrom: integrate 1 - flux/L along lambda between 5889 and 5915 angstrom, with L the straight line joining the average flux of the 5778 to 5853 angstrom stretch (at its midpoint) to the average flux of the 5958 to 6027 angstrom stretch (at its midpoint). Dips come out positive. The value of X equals 5.5 angstrom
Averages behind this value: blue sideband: 22.5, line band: 17.6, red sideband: 22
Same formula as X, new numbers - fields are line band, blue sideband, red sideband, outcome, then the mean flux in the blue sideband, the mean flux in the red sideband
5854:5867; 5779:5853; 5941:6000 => 0.9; 22.5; 22.3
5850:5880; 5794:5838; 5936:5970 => 1.3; 22.9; 22.5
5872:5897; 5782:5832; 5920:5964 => 5.3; 22.4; 22.4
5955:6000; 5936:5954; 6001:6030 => -0.7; 22.4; 21.5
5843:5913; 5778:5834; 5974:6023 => 6.8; 22.4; 21.8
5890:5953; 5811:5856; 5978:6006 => 5.2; 22.9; 22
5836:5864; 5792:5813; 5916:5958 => 0.7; 22.7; 22.3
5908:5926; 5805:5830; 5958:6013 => 0.3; 22.9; 22.2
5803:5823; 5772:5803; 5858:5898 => -1.9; 21.7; 18.8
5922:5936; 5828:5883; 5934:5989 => 0.0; 22.2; 22.3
